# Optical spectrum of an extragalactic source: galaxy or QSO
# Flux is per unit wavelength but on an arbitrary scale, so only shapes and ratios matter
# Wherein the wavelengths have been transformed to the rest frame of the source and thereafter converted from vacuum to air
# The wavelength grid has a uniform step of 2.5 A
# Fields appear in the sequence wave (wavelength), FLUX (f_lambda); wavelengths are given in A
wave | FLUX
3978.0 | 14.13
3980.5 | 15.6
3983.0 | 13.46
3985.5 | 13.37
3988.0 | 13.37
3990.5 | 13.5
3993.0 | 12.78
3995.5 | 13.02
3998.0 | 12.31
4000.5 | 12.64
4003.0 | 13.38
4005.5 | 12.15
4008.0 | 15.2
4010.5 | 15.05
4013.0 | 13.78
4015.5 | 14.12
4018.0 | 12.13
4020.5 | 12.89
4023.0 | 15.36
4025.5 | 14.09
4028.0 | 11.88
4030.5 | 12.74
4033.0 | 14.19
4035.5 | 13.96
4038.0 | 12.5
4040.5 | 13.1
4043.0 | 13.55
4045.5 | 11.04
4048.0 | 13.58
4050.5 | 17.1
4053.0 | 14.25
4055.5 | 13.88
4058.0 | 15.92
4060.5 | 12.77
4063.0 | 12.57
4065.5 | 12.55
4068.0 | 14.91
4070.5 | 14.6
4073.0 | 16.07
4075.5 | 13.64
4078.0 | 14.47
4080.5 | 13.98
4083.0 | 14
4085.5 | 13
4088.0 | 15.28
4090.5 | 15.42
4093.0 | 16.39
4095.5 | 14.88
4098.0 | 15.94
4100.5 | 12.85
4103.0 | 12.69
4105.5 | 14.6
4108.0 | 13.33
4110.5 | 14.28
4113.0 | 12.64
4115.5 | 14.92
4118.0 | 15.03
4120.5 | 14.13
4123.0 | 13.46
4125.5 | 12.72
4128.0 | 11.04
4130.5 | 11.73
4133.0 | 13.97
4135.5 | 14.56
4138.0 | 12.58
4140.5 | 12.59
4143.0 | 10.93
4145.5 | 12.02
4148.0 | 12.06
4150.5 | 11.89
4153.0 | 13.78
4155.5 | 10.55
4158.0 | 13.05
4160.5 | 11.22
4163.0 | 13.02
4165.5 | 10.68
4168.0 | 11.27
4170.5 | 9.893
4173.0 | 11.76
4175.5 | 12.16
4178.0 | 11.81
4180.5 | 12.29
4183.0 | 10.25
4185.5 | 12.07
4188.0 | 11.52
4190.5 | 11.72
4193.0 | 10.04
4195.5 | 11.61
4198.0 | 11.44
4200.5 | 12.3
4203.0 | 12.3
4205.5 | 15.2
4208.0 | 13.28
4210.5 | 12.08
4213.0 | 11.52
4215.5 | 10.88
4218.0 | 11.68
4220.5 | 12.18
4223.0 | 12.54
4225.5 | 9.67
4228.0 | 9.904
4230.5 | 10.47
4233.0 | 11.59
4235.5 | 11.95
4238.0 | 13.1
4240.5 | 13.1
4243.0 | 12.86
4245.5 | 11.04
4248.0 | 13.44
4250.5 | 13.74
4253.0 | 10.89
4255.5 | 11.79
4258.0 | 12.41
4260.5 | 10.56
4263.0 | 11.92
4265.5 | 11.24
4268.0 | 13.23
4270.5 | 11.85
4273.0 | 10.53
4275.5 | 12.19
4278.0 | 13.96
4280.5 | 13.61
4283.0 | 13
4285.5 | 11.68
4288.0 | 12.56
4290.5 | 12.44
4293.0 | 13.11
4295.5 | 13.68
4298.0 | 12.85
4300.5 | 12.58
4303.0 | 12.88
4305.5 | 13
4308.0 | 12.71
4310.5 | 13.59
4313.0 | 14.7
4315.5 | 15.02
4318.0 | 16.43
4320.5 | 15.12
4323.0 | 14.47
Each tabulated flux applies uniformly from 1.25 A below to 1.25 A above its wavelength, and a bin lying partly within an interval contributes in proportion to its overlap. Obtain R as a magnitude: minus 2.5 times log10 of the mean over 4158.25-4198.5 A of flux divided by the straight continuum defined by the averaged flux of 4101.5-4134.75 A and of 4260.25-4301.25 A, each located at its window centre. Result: 0.14 mag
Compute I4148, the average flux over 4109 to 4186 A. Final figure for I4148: 12.4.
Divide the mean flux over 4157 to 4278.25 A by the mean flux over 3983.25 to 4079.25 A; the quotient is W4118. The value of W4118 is 0.87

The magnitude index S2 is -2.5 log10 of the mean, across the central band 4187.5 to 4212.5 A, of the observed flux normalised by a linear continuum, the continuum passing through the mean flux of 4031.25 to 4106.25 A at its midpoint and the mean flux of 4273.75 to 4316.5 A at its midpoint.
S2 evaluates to 0.12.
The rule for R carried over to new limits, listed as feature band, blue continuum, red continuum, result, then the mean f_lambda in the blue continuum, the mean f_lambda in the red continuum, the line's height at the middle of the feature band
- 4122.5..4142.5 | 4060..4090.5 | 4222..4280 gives 0.05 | 14.1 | 11.9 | 13.4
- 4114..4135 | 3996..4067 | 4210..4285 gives -0.05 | 13.5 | 12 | 12.9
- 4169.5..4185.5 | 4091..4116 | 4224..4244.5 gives 0.12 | 14.3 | 11.6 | 12.7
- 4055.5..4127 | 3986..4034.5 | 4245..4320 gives -0.07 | 13.4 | 12.8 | 13.2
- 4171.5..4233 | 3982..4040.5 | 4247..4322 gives 0.12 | 13.4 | 12.9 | 13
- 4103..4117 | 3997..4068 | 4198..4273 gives -0.07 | 13.6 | 12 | 13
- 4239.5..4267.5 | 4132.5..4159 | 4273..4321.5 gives 0.08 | 12.5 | 13.3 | 13.1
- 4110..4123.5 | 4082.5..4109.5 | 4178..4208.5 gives -0.02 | 14.4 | 12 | 13.9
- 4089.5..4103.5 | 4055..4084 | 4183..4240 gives -0.09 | 14.1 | 11.8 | 13.7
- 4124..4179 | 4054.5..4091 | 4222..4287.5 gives 0.10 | 14.2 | 12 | 13.2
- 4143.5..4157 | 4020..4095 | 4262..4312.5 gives 0.12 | 14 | 12.7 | 13.5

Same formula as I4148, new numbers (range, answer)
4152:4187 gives 11.7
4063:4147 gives 13.8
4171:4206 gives 11.8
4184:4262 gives 11.9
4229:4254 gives 12.2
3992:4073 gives 13.6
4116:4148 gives 12.9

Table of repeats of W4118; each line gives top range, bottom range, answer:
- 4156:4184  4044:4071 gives 0.83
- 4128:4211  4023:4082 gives 0.87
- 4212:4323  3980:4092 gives 0.91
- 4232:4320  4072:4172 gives 0.96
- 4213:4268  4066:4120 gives 0.82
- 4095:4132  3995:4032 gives 1.01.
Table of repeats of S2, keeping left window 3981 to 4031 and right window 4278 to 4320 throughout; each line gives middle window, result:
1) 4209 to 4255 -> 0.14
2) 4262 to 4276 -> 0.14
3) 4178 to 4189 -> 0.16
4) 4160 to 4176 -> 0.18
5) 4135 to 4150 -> 0.09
